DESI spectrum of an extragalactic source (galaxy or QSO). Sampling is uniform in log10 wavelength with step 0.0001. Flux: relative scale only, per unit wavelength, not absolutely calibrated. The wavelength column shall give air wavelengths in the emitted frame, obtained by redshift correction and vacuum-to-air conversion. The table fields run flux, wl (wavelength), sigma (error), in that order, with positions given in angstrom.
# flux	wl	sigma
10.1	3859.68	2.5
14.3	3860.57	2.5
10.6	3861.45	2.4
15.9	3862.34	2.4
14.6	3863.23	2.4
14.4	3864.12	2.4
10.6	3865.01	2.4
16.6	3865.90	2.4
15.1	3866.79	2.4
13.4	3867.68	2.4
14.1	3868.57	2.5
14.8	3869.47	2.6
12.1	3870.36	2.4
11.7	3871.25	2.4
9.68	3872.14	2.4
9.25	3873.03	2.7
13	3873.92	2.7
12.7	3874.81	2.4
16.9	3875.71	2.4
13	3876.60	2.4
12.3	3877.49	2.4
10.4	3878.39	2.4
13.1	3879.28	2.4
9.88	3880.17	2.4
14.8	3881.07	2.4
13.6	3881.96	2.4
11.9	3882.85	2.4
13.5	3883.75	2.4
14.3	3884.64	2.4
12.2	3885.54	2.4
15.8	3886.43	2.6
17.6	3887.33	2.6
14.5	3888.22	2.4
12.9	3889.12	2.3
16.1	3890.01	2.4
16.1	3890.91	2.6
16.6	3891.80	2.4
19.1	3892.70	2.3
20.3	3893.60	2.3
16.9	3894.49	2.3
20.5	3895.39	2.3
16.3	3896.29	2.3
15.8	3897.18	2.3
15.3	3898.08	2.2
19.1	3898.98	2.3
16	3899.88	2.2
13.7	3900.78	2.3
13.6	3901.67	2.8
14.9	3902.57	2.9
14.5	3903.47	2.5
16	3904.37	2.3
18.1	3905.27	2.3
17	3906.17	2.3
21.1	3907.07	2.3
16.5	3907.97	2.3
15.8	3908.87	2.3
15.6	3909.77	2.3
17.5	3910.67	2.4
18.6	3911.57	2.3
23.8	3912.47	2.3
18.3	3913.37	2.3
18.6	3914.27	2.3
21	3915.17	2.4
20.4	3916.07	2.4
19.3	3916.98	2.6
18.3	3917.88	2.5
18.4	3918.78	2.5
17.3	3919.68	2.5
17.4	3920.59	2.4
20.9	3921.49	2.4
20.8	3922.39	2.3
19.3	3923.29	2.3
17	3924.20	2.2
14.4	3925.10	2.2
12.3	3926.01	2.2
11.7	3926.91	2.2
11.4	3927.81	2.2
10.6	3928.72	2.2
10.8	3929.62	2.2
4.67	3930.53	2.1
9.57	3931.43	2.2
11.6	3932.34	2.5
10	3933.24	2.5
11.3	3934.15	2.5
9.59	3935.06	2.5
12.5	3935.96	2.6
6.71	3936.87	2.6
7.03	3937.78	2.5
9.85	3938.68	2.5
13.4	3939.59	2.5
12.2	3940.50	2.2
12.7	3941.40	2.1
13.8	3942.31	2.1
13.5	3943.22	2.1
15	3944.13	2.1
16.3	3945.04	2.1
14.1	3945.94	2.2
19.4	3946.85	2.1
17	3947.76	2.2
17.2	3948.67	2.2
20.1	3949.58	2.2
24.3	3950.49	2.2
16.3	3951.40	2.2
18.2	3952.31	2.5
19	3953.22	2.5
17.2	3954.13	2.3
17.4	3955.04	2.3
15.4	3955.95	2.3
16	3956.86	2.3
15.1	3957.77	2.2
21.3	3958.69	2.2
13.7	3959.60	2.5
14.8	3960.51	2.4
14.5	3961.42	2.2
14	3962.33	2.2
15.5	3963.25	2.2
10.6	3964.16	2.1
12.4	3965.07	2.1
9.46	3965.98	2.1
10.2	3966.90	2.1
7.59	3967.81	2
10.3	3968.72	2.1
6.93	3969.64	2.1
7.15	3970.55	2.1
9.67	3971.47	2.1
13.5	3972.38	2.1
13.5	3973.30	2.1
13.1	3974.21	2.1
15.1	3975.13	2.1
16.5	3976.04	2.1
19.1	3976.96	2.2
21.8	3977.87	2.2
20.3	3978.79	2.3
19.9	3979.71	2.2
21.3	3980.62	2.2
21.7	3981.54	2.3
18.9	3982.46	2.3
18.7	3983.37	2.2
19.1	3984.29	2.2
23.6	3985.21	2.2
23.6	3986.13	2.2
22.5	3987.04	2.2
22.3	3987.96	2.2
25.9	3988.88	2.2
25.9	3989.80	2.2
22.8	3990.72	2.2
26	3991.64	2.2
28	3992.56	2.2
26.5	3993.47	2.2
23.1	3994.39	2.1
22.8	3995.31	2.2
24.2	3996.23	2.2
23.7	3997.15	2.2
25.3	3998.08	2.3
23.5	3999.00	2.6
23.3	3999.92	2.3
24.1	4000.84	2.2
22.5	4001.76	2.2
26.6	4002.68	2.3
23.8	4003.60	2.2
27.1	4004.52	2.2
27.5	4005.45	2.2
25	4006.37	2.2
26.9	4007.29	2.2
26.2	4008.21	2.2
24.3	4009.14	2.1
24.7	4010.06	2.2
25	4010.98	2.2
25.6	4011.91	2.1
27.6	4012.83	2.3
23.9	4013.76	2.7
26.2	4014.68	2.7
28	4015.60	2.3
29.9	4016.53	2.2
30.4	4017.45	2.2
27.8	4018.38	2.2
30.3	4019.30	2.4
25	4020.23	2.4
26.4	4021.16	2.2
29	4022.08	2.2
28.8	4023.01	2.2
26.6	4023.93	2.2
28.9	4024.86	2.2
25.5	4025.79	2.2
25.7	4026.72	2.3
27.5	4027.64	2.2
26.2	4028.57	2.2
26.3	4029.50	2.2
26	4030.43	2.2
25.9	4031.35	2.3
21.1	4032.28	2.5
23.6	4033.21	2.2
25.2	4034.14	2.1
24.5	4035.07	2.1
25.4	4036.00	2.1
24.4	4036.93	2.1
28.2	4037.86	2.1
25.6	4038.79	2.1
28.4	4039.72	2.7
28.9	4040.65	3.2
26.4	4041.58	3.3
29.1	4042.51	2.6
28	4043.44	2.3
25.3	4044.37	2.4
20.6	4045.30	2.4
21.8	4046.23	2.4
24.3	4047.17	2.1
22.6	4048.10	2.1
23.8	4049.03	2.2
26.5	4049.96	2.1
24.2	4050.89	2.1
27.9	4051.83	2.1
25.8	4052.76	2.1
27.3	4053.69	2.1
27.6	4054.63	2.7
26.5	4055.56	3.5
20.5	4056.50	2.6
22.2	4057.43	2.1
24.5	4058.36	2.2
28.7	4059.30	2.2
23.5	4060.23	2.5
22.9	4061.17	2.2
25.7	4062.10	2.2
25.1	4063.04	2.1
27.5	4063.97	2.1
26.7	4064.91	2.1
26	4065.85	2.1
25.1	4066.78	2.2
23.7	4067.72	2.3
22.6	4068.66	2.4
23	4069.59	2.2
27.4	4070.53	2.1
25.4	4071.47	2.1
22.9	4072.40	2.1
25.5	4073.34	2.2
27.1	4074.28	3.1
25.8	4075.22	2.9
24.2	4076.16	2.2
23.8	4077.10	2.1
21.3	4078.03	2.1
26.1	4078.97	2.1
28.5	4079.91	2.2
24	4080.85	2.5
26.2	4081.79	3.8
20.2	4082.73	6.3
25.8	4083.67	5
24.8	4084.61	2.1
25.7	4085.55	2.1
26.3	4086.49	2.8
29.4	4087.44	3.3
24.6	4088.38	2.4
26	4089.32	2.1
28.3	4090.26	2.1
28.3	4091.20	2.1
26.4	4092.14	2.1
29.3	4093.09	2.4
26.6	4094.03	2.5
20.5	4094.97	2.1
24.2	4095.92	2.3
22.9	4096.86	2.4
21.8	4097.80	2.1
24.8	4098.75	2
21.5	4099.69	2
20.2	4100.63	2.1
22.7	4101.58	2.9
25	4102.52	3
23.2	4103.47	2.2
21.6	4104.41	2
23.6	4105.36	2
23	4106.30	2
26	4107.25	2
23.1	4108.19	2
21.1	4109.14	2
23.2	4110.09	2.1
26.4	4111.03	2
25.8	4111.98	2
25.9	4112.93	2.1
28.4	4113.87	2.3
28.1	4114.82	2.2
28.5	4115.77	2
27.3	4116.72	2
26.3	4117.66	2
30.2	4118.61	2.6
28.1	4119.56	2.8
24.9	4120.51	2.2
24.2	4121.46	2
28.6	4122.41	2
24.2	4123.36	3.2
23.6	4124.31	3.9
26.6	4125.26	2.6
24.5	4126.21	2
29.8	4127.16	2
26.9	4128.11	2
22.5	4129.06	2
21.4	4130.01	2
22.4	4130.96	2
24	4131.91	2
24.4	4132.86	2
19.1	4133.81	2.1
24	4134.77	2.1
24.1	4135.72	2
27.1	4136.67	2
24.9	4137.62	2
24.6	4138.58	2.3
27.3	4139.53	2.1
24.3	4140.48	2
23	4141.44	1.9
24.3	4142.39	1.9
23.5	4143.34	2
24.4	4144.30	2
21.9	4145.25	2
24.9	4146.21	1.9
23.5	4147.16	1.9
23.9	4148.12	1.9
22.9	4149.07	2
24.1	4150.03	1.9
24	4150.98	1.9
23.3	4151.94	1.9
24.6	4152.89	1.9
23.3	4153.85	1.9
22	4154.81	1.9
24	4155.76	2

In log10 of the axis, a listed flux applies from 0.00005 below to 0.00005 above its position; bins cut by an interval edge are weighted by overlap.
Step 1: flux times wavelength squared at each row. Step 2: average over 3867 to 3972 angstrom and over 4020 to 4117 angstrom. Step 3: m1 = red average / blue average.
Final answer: 1.9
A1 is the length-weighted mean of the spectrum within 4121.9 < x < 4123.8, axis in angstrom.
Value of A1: 26.4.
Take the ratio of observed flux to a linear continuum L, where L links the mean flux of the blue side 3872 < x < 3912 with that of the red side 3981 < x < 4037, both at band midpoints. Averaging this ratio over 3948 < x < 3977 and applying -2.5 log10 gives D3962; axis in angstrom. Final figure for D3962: 0.408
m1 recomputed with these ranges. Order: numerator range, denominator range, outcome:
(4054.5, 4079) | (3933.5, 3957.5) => 1.78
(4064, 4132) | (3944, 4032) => 1.25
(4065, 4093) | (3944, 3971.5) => 1.83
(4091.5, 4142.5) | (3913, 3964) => 1.79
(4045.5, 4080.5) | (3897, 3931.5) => 1.64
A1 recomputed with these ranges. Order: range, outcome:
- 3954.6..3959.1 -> 17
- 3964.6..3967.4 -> 10.6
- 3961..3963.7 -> 14.6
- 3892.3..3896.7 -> 18.6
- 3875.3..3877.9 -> 14.1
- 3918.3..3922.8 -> 19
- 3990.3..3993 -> 25.6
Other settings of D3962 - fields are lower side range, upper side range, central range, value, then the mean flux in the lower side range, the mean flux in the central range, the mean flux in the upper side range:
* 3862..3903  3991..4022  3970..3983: 0.369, 14.5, 16.5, 25.8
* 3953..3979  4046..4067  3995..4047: -0.246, 14.1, 25.9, 25.1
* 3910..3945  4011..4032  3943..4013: 0.110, 14.5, 19.4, 27.1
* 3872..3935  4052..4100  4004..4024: -0.239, 15.3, 26.9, 25.1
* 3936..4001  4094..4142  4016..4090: -0.199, 17.3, 25.7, 24.6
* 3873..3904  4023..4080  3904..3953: 0.122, 14.8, 15.5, 25.4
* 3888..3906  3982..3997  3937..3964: 0.301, 16.3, 15.5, 23.4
